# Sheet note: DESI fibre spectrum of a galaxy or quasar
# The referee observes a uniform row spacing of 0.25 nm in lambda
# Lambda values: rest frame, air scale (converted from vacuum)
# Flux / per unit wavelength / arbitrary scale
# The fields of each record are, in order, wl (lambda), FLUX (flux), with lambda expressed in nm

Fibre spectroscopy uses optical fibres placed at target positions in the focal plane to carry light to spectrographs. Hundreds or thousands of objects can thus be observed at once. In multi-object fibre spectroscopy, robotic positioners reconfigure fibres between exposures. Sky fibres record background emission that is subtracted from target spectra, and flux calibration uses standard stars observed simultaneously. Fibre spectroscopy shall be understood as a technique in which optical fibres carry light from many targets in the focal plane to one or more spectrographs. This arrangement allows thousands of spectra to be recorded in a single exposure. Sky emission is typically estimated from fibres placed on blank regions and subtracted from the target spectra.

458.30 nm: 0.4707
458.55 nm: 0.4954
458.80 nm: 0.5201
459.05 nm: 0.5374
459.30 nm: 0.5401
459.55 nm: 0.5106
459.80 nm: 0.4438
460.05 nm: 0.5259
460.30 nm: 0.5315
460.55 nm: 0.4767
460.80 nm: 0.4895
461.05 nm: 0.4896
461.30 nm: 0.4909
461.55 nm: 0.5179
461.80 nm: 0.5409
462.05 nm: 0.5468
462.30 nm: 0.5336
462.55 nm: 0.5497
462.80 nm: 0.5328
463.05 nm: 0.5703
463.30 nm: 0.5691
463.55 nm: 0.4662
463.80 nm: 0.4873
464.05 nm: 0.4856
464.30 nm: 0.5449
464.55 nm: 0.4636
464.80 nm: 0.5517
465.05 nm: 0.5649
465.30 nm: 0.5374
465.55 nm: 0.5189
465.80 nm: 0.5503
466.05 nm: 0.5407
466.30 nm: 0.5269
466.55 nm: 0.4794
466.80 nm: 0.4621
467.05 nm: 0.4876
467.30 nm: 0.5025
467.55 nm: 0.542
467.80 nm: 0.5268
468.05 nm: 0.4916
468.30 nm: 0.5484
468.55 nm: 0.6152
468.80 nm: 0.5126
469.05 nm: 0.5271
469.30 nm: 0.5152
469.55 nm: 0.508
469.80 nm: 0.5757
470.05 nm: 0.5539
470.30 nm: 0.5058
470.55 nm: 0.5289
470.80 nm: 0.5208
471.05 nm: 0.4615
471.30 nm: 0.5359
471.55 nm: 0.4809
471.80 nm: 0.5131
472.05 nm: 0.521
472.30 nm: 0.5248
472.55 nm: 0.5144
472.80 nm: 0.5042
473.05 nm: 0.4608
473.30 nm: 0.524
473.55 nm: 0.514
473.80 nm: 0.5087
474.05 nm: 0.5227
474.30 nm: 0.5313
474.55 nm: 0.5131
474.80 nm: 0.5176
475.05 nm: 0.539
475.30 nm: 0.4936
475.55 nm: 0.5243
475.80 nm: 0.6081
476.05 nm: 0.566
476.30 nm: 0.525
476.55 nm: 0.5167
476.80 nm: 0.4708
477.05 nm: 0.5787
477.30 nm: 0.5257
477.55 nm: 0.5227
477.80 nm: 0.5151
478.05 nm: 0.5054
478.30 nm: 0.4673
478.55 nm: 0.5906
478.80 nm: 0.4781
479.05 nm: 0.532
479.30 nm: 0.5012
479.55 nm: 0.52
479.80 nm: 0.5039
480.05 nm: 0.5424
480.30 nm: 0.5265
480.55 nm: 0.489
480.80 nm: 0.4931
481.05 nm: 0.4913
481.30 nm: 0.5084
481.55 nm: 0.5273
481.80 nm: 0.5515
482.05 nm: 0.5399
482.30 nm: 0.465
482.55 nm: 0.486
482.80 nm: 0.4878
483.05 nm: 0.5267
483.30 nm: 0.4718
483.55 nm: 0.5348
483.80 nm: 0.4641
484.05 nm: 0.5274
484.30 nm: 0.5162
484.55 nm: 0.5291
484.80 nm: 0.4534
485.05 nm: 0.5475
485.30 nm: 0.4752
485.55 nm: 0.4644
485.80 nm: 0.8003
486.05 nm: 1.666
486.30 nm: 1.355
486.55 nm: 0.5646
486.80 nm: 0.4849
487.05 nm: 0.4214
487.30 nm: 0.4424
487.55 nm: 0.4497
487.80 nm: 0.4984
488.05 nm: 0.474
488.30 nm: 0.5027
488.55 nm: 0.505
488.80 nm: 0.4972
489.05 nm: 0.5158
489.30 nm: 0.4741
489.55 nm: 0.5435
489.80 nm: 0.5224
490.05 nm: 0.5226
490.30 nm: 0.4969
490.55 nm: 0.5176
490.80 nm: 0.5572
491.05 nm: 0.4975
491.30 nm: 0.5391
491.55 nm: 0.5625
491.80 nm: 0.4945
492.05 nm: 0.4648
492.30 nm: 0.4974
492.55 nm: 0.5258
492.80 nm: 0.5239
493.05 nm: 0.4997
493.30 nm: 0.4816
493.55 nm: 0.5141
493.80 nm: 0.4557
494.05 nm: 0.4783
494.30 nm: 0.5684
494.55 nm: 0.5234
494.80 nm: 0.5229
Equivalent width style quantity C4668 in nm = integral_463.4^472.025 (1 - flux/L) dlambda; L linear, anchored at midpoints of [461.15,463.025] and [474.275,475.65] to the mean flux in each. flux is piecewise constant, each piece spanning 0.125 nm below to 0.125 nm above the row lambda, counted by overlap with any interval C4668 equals 0.12 nm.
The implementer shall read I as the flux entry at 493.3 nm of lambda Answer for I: 0.4816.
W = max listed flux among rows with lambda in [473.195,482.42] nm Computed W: 0.6081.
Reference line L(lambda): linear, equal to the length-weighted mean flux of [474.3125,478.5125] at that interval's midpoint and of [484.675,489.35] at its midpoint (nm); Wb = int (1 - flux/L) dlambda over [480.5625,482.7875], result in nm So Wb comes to 0.25 nm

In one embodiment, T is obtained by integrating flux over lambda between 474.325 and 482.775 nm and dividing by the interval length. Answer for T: 0.519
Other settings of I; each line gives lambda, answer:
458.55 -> 0.4954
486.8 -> 0.4849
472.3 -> 0.5248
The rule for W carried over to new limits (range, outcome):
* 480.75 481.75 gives 0.5273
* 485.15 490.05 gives 1.666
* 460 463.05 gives 0.5703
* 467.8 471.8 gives 0.6152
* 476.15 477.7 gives 0.5787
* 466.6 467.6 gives 0.542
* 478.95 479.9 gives 0.532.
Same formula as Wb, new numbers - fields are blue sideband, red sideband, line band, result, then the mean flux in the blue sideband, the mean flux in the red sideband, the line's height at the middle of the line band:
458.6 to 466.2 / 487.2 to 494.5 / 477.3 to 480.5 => -0.03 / 0.521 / 0.505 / 0.511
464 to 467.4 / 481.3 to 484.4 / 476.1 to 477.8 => -0.05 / 0.516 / 0.508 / 0.511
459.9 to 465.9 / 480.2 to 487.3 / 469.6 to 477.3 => 0.43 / 0.522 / 0.582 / 0.552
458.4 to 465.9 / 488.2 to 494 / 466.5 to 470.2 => -0.05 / 0.519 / 0.509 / 0.517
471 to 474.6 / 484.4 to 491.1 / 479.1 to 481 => 0.12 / 0.51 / 0.585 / 0.546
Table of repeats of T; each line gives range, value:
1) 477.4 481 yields 0.513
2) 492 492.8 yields 0.503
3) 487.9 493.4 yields 0.51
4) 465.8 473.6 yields 0.518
